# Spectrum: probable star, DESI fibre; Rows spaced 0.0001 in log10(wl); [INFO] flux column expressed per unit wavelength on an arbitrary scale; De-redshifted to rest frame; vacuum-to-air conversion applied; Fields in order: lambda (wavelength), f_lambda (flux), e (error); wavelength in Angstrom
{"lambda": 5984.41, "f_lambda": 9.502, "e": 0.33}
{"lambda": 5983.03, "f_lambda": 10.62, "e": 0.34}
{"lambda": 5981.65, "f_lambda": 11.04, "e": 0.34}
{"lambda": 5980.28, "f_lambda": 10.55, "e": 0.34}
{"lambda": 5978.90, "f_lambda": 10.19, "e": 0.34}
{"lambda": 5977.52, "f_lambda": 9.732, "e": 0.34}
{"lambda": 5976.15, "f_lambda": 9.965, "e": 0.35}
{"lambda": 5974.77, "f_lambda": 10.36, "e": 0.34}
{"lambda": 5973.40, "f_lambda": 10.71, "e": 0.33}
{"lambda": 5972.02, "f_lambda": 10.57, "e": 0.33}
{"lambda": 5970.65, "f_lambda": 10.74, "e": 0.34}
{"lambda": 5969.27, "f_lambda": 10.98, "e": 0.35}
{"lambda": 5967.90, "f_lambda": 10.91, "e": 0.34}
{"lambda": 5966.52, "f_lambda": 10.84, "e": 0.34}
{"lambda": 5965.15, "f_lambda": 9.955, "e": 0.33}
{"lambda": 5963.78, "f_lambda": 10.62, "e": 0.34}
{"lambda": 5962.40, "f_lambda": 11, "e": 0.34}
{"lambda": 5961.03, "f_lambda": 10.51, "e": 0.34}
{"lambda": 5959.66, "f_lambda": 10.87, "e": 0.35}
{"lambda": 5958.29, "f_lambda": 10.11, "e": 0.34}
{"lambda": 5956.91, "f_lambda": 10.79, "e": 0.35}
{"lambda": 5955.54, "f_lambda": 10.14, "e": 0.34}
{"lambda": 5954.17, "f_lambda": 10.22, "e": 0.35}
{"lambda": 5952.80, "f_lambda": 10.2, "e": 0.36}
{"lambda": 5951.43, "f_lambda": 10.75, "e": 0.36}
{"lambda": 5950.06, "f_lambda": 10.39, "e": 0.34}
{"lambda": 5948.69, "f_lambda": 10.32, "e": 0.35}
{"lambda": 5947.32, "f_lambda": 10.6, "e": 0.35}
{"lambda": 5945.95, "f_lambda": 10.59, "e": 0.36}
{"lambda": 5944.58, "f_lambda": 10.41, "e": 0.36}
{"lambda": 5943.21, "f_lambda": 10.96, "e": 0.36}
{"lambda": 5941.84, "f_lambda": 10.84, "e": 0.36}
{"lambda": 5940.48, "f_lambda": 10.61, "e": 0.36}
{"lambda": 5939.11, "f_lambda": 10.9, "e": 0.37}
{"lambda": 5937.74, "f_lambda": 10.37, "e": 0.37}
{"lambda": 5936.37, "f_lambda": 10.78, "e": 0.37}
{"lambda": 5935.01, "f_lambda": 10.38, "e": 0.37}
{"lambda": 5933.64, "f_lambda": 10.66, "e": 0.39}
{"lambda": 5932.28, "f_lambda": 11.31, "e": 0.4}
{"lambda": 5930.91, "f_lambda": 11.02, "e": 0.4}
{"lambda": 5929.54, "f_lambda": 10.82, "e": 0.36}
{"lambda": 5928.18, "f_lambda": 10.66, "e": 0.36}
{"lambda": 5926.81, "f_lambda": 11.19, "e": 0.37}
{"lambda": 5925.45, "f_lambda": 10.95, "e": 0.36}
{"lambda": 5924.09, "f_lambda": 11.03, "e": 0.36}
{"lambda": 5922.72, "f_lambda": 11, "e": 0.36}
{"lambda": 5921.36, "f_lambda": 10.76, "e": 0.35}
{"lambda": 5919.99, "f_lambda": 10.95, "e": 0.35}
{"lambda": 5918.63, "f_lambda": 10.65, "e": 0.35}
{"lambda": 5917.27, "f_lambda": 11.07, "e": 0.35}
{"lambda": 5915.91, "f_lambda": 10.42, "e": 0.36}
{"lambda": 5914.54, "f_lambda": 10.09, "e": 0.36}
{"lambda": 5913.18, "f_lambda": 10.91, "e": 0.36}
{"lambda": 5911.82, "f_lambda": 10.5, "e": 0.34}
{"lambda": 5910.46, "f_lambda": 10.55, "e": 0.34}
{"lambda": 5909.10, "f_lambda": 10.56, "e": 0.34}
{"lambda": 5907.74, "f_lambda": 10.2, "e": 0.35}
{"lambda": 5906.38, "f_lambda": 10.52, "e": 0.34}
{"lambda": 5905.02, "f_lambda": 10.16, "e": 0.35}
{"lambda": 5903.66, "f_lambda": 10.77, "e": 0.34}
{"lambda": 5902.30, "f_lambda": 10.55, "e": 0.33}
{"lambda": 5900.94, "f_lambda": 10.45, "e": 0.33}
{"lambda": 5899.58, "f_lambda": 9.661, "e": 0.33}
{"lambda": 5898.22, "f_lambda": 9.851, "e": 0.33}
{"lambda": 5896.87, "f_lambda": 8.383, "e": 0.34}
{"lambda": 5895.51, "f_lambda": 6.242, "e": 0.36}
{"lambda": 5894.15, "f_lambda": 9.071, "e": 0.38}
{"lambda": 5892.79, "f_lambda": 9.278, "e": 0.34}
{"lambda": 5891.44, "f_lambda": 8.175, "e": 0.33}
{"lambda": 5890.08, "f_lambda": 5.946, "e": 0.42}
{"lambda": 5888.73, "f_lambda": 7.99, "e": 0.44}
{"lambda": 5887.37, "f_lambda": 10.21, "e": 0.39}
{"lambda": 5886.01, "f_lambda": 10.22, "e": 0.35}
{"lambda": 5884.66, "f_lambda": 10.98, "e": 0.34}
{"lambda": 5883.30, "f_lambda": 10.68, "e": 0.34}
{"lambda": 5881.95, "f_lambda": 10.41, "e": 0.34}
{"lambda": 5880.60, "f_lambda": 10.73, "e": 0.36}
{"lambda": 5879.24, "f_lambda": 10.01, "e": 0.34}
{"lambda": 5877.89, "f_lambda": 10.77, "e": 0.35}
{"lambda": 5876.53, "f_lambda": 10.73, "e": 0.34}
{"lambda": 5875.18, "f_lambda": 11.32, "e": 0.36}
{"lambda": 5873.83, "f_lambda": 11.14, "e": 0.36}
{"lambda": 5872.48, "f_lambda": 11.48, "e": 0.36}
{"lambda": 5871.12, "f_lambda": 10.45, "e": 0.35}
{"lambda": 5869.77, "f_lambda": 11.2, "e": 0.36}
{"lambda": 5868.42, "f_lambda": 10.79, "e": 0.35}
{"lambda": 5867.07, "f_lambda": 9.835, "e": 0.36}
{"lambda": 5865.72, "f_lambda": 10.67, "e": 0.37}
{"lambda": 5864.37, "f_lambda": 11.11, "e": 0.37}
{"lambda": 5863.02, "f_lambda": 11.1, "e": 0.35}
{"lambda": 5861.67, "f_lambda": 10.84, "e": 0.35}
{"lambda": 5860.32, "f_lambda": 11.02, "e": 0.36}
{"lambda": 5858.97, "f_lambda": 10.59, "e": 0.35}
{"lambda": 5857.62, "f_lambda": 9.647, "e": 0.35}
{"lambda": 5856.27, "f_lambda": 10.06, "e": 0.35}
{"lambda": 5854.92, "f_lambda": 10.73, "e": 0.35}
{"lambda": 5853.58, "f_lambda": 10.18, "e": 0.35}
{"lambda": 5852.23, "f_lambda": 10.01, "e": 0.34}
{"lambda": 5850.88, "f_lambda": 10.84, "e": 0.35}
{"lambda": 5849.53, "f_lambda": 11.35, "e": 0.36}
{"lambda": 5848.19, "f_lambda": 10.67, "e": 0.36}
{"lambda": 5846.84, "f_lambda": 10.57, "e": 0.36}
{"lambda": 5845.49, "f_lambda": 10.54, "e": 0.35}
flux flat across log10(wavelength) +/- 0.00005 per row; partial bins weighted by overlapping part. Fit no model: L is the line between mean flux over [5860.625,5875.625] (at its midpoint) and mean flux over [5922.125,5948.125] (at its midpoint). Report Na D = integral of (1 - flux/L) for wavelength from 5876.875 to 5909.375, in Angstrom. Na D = 3.6 Angstrom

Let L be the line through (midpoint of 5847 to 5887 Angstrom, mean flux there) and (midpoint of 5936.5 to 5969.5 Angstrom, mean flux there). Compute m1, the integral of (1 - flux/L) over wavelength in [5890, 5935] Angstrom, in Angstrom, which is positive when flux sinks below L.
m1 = 1.80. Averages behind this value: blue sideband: 10.7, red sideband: 10.6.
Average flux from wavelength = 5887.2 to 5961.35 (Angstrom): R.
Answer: 10.2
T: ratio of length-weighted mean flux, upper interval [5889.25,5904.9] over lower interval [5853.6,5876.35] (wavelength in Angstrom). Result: 0.84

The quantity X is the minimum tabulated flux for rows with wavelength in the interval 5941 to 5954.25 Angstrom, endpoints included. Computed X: 10.2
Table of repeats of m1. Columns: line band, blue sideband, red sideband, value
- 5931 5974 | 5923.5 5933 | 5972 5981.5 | 0.2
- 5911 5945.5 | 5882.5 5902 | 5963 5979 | -3.7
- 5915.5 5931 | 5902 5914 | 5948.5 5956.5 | -0.6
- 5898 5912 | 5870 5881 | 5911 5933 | 0.6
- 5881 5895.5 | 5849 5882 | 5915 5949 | 2.1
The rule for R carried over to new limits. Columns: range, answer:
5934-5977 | 10.6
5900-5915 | 10.5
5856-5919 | 10.2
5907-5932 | 10.7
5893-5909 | 9.64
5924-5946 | 10.8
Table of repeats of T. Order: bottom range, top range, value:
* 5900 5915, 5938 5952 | 1.01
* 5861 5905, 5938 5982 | 1.05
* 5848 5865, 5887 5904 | 0.84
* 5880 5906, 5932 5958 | 1.12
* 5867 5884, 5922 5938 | 1.01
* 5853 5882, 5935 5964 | 0.99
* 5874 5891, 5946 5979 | 1.05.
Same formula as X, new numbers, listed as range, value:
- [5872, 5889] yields 7.99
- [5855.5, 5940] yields 5.946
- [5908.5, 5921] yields 10.09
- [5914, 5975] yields 9.955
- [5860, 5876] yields 9.835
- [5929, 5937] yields 10.38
